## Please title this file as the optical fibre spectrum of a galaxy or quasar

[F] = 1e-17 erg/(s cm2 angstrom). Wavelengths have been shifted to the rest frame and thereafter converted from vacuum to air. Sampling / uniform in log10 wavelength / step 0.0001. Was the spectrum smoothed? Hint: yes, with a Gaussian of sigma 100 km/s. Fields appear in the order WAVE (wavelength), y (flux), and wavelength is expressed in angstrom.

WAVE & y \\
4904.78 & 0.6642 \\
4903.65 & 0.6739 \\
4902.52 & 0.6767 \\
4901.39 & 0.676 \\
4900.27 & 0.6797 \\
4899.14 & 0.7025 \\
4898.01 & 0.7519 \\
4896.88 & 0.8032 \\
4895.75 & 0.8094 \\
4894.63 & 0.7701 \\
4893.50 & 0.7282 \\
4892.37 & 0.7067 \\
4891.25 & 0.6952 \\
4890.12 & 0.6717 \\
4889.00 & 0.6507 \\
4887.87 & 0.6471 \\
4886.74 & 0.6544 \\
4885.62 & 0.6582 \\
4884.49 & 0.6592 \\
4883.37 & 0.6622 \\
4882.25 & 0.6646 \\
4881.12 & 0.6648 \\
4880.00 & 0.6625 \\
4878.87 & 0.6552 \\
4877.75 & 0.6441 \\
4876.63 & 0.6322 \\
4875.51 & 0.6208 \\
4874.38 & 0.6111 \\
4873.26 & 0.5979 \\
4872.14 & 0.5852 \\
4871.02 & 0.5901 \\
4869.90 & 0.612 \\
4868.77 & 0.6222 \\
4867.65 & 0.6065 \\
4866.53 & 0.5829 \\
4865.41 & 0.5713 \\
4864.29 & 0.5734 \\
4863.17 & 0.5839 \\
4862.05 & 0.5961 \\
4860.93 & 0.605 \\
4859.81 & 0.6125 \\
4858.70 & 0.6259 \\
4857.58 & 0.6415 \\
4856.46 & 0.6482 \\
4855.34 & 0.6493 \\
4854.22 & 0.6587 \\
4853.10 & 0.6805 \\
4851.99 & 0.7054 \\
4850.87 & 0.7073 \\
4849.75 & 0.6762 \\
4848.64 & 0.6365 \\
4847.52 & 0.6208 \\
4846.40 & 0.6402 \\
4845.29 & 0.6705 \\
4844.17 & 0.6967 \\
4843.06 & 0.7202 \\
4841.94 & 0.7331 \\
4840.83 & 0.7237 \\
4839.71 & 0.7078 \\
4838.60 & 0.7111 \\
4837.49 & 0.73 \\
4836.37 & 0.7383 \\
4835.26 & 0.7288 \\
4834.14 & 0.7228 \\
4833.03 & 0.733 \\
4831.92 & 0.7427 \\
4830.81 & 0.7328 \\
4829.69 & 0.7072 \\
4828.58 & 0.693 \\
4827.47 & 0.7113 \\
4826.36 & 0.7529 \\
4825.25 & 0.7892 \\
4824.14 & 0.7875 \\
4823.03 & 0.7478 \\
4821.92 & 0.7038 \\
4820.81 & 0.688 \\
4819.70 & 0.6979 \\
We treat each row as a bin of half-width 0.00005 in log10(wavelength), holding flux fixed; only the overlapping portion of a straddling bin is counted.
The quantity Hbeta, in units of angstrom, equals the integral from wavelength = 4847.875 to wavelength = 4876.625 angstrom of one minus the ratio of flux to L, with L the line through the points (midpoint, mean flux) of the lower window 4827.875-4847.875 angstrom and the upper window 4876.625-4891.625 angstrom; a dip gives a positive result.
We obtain 2.49 angstrom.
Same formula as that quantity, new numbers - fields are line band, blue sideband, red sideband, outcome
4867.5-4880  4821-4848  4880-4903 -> 1.5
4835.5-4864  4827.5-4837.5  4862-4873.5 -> -0.4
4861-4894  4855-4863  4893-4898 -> 3.1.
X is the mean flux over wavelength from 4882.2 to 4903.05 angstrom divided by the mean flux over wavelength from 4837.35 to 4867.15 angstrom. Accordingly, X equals 1.07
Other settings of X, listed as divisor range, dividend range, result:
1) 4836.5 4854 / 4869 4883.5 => 0.91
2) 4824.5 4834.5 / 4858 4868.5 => 0.81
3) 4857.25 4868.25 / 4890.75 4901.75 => 1.22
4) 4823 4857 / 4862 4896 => 0.91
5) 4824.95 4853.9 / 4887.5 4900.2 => 1.02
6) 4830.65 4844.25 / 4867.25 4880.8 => 0.86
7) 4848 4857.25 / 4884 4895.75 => 1.03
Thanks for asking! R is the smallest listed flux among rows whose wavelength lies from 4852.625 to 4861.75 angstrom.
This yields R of 0.605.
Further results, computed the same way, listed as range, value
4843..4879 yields 0.5713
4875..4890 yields 0.6208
